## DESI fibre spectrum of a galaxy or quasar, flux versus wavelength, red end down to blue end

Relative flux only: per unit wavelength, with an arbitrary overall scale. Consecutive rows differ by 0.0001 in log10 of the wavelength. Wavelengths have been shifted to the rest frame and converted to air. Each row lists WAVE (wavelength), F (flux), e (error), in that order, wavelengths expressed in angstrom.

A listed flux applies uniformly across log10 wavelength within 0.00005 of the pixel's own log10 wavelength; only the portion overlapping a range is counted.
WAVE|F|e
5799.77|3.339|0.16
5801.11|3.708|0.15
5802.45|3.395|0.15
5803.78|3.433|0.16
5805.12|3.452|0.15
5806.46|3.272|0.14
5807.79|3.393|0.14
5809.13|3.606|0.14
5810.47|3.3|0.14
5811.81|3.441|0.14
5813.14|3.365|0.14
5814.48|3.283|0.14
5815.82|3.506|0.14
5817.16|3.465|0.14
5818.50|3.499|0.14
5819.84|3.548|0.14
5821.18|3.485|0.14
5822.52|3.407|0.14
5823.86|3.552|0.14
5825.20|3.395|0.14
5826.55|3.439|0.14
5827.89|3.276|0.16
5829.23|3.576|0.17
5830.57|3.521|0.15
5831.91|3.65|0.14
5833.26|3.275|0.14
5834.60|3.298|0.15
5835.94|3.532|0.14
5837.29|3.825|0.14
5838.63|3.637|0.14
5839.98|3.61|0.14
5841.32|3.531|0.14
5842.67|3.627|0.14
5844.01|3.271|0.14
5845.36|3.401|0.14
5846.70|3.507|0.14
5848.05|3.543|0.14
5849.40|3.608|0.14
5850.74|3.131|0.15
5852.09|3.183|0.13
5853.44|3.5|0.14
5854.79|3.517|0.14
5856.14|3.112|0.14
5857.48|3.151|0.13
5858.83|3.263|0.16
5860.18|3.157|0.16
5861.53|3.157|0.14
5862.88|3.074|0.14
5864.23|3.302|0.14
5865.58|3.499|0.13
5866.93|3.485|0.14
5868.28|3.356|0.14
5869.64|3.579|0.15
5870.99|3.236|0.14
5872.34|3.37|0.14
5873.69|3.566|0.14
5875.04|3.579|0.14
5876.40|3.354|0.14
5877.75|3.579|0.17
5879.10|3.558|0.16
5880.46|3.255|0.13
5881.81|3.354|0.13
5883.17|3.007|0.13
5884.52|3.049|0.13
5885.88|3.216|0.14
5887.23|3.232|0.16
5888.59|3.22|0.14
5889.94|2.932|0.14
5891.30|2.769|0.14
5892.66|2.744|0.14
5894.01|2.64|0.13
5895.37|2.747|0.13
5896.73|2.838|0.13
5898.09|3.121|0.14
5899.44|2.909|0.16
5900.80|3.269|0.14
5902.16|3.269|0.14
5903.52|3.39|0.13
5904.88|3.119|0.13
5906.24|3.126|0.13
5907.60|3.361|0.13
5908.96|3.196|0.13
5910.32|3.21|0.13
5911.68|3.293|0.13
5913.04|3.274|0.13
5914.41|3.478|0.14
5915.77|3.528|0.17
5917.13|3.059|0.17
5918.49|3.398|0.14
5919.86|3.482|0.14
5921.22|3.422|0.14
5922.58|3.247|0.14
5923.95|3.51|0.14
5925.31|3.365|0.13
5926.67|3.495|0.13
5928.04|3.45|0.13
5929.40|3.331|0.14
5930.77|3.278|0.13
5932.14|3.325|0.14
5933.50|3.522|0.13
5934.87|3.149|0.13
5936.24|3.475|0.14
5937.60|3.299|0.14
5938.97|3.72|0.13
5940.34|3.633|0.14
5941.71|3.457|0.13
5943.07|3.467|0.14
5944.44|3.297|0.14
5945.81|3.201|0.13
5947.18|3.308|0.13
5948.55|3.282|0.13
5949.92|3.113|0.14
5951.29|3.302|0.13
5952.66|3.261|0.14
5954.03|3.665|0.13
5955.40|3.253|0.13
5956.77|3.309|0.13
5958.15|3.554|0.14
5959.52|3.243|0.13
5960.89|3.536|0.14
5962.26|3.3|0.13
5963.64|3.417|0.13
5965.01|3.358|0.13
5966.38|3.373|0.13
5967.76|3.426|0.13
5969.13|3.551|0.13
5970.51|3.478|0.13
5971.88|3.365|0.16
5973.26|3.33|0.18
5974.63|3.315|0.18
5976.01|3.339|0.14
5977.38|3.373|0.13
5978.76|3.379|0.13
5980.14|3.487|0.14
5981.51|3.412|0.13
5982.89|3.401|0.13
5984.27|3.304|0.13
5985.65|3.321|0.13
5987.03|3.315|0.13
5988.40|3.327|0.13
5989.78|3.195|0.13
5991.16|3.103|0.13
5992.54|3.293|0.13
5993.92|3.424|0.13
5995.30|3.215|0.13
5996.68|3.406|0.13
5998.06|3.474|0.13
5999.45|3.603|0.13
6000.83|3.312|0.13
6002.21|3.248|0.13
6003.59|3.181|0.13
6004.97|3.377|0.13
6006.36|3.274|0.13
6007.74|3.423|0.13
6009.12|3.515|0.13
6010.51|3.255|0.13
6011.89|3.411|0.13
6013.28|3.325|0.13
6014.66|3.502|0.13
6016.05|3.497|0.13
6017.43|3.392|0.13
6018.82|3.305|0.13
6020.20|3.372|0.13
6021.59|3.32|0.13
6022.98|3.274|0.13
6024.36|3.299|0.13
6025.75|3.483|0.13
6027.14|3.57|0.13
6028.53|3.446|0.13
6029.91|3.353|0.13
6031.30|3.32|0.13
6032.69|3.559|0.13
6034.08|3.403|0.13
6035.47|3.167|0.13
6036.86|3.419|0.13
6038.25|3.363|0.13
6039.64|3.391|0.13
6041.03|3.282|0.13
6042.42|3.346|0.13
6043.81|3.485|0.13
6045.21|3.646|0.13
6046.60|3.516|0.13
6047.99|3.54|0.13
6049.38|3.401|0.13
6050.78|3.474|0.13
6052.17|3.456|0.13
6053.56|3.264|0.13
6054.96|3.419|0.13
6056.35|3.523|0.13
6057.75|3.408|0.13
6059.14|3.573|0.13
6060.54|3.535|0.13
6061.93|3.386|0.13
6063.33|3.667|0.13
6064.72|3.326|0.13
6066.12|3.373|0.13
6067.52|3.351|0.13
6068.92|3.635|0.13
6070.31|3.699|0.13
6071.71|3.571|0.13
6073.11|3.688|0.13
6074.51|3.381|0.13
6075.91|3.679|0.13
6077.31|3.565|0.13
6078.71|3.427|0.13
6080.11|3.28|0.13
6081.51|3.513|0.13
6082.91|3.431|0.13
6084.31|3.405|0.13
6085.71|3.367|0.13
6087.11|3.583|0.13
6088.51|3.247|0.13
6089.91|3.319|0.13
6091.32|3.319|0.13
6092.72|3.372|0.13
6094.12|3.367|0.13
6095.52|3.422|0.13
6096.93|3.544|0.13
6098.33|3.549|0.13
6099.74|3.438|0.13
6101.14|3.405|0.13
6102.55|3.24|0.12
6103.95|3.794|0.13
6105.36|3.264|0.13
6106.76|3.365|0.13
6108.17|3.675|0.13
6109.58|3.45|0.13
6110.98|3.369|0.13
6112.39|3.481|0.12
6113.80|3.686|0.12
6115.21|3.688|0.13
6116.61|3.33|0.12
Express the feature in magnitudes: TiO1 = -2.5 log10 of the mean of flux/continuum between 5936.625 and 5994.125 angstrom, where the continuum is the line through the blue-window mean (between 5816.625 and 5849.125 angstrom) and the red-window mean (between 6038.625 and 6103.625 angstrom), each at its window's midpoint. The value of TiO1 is 0.03 mag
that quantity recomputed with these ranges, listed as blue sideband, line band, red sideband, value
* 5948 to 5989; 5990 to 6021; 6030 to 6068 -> 0.01 mag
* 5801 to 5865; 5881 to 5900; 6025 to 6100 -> 0.15 mag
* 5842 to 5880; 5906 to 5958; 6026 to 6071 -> 0.01 mag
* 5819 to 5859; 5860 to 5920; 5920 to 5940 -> 0.06 mag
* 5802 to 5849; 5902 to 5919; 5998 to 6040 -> 0.05 mag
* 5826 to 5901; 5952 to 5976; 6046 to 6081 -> 0.00 mag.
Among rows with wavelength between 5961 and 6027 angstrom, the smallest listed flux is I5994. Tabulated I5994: 3.103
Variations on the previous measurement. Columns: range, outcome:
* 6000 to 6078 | 3.167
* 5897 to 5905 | 2.909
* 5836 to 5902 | 2.64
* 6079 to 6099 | 3.247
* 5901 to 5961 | 3.059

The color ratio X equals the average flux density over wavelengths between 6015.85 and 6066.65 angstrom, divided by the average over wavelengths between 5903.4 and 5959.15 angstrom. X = 1.02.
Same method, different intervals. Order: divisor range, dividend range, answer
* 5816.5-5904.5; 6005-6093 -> 1.03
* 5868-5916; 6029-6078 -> 1.08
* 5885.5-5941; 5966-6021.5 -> 1.04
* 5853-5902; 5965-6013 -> 1.05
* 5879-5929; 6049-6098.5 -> 1.08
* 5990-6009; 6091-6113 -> 1.03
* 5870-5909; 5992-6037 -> 1.06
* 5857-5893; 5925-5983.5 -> 1.04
